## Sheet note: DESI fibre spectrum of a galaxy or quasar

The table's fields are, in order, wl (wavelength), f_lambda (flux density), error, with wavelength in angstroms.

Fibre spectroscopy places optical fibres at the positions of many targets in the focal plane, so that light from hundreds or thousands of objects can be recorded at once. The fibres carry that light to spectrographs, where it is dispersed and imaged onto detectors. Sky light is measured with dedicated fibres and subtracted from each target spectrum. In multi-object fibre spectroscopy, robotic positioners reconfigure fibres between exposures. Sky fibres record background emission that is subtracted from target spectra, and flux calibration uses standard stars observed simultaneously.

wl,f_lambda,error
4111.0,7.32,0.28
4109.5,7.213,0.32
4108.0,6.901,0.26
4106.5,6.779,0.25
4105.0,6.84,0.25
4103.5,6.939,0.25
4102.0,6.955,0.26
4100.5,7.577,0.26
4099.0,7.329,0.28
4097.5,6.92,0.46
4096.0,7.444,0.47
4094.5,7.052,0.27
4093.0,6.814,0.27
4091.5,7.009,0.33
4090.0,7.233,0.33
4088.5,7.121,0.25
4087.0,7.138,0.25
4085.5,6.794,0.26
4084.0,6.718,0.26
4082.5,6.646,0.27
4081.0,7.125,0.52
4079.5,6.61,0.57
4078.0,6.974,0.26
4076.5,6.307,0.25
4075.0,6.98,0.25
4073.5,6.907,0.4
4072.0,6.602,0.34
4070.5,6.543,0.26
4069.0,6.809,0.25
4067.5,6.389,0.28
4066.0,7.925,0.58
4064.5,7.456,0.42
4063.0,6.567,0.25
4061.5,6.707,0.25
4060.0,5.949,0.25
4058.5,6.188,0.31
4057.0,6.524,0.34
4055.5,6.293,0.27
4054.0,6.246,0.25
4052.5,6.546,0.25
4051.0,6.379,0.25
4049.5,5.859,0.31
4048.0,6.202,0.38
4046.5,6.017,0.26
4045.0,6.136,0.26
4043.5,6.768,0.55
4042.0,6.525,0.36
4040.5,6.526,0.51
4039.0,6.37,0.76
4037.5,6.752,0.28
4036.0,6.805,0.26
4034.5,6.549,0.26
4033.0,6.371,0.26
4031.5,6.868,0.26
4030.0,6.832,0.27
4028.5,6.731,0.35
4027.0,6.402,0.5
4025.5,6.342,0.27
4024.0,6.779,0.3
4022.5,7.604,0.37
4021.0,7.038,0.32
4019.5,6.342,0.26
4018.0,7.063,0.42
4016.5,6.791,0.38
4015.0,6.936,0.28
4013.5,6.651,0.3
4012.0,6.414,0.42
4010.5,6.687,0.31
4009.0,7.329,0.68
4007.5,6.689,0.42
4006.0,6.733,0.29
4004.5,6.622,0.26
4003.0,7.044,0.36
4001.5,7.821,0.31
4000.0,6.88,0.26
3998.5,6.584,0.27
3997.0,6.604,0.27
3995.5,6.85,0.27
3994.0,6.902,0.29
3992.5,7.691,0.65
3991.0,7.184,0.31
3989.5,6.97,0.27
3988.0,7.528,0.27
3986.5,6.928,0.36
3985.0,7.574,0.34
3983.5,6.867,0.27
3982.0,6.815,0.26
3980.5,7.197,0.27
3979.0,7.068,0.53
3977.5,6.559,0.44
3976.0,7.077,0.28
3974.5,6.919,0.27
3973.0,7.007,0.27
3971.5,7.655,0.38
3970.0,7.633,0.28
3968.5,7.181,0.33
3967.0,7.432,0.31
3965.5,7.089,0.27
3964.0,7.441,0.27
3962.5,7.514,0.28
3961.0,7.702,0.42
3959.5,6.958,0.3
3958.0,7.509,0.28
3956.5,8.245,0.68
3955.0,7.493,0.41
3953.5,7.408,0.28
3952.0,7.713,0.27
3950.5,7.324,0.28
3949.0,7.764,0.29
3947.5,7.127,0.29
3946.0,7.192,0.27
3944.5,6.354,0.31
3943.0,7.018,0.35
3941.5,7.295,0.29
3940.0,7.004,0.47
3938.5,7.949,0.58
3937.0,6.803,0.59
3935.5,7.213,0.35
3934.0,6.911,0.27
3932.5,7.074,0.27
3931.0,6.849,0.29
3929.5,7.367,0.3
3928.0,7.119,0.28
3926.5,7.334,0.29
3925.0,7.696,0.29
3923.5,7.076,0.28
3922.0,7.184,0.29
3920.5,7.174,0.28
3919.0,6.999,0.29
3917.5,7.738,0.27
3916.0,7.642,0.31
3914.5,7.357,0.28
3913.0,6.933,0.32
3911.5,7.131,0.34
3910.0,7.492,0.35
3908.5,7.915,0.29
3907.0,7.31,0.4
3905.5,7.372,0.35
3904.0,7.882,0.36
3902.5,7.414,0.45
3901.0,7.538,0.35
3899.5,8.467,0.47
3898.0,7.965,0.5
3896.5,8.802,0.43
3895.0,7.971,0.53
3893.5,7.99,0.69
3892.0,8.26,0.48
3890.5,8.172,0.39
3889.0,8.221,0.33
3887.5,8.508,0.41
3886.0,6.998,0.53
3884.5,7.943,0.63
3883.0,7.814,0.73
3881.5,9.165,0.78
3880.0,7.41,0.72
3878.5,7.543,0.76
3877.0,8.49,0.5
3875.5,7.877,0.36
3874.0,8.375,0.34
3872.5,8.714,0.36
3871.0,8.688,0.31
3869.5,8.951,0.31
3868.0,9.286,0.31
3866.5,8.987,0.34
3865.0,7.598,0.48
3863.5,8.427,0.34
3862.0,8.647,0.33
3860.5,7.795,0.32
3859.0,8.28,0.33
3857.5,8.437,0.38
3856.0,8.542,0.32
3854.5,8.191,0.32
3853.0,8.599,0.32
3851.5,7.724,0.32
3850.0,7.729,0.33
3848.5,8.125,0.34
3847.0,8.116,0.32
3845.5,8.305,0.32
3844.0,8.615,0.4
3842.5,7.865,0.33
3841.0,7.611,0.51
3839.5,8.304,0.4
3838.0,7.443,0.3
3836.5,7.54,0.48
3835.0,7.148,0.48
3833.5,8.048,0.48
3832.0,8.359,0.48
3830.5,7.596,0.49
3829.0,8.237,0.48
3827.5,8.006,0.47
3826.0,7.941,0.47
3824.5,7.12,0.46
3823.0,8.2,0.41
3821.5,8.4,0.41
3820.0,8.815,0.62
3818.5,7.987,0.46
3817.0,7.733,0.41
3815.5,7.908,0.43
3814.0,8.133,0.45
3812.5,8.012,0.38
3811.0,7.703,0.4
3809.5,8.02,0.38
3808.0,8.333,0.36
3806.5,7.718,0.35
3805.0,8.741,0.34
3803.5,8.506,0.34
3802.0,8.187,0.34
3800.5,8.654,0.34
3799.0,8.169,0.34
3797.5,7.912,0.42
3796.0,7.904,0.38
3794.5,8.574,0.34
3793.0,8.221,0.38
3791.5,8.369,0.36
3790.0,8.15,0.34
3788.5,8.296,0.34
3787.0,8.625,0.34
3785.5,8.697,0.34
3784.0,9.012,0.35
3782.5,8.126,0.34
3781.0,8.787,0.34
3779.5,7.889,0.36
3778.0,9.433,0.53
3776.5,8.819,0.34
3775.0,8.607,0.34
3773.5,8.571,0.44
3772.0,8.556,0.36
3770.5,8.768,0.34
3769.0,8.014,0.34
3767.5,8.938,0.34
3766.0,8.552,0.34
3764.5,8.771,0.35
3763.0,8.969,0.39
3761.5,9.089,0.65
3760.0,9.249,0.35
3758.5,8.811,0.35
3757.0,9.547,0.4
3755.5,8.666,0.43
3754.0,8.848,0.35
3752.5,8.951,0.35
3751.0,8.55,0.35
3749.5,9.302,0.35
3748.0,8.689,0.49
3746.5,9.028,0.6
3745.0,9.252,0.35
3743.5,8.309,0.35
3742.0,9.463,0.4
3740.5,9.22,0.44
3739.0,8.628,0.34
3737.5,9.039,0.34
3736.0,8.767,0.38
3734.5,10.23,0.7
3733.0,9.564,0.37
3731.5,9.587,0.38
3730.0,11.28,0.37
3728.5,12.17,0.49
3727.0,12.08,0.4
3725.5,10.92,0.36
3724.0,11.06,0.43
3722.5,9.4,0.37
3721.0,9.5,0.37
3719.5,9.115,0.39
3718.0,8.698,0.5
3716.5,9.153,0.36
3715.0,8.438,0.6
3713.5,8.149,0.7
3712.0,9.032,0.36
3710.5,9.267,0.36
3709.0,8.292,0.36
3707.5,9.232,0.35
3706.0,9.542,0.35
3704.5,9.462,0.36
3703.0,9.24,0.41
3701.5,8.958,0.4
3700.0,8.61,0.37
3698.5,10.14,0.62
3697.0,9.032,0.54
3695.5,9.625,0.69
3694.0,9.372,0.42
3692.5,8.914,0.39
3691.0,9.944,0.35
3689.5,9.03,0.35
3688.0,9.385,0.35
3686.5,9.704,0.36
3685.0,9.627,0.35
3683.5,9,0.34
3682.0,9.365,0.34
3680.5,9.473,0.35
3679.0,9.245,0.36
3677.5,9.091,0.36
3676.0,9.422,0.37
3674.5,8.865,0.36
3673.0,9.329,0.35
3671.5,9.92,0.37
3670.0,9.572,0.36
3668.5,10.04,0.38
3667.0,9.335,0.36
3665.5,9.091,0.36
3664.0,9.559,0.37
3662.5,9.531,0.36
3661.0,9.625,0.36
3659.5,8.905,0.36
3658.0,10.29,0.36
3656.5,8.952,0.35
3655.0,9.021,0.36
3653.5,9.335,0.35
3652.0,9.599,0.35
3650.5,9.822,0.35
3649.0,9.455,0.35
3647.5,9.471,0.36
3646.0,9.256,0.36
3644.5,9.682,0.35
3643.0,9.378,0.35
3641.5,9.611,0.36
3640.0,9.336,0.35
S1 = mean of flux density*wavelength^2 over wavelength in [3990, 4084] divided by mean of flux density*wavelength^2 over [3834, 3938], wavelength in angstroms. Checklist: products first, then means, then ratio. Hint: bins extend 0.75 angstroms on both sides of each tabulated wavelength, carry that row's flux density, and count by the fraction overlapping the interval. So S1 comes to 0.92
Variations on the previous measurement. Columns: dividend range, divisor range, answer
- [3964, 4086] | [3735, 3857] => 0.91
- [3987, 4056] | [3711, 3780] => 0.84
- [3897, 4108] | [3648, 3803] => 0.88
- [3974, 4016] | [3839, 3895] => 0.90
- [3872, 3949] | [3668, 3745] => 0.89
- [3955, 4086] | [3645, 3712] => 0.87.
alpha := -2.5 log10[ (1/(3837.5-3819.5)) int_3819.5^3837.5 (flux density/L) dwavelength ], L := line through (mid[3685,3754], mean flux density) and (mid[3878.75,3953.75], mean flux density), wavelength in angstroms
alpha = 0.06 mag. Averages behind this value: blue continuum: 9.4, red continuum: 7.53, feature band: 7.93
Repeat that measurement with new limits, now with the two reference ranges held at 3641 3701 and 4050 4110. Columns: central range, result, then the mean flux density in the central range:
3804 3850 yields 0.06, 8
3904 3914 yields 0.07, 7.4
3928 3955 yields 0.07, 7.2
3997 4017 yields 0.07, 6.85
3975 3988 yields 0.06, 7.04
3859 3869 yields -0.03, 8.46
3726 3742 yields -0.12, 10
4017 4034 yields 0.06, 6.76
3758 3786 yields 0.01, 8.72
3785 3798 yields 0.04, 8.31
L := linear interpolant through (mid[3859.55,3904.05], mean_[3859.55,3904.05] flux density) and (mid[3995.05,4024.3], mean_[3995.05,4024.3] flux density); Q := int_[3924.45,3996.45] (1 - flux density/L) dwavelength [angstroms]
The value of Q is 1.4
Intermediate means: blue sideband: 8.2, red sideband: 6.87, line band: 7.24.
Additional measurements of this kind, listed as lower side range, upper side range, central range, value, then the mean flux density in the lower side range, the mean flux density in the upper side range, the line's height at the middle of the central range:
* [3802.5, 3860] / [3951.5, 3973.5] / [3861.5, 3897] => -2.0 angstroms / 8.05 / 7.47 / 7.84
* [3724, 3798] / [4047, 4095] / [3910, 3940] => 2.2 angstroms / 9.04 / 6.7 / 7.8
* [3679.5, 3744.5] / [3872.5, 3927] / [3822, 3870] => 0.8 angstroms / 9.46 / 7.77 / 8.25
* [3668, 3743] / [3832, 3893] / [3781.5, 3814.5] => 1.6 angstroms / 9.48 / 8.16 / 8.7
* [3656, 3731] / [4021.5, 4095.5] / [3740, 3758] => 0.2 angstroms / 9.5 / 6.68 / 9.07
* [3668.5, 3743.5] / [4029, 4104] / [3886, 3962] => 3.1 angstroms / 9.47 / 6.73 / 7.81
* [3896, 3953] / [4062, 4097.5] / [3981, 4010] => 0.5 angstroms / 7.38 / 6.92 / 7.17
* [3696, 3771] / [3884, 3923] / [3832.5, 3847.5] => 0.7 angstroms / 9.27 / 7.7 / 8.29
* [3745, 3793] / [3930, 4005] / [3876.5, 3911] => -0.7 angstroms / 8.73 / 7.19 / 7.76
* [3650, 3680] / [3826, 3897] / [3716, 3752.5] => -2.6 angstroms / 9.42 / 8.15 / 8.98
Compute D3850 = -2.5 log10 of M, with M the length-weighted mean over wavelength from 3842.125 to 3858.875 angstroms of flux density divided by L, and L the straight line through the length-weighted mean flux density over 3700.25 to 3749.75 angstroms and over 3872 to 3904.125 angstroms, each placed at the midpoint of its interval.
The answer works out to 0.02 mag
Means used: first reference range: 9.45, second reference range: 8.07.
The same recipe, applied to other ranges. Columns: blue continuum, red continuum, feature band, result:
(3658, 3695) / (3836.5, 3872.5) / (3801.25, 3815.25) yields 0.05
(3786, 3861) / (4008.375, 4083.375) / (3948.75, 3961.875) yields -0.05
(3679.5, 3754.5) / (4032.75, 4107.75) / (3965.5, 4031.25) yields 0.04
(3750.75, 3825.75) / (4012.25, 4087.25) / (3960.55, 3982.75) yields 0.00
